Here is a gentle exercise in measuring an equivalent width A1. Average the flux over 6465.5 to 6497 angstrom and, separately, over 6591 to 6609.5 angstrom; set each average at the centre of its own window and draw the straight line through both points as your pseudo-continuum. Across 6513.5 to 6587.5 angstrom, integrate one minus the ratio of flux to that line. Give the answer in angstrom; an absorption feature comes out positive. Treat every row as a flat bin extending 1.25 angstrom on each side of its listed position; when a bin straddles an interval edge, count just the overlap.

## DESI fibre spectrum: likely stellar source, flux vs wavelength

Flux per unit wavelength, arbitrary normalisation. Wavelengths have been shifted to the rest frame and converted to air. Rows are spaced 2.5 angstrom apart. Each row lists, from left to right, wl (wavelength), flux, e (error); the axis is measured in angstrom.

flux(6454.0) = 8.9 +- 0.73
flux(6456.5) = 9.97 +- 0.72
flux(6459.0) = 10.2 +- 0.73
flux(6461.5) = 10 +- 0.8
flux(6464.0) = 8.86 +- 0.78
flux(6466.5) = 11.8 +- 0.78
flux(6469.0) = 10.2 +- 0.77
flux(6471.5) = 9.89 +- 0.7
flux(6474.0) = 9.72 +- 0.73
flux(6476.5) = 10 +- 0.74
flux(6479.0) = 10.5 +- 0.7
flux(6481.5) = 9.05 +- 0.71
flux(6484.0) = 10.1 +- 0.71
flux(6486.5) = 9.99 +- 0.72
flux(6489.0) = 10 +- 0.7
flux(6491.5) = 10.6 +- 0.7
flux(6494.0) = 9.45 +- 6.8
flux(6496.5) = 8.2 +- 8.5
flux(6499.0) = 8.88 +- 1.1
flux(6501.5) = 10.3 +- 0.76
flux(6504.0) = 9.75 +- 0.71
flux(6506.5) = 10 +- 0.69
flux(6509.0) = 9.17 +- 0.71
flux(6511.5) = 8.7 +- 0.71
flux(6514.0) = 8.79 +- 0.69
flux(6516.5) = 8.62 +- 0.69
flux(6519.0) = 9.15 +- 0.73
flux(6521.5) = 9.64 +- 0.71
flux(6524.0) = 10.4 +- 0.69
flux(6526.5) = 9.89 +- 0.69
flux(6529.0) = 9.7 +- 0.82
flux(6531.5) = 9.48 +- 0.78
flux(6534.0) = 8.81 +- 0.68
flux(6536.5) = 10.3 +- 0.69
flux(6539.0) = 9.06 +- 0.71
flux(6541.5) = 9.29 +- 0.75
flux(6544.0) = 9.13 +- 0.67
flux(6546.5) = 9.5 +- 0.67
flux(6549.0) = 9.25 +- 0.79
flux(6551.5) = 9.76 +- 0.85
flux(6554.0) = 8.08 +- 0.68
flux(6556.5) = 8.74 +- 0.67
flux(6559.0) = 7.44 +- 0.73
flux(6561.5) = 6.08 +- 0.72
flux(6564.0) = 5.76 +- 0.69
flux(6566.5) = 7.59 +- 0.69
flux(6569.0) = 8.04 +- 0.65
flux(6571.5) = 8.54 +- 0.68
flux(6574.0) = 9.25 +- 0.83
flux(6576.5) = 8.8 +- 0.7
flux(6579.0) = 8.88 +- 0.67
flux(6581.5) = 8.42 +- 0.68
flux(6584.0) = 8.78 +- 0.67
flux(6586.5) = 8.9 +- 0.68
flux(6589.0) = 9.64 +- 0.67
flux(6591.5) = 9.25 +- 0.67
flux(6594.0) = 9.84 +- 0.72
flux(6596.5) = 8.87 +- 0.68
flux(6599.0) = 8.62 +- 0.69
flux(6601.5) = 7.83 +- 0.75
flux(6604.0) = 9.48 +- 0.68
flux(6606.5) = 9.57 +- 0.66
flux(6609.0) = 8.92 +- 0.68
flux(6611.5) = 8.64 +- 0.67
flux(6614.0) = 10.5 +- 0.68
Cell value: 5.0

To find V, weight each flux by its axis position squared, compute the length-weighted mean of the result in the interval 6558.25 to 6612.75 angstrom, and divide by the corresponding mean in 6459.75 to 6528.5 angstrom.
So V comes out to 0.90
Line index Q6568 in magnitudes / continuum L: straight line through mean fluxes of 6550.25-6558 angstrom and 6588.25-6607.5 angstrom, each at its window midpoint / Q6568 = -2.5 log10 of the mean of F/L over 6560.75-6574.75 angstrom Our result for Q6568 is 0.182 mag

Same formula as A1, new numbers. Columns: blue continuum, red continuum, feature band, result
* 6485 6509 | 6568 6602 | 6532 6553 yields -0.3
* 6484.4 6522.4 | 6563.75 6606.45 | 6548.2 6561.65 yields 0.9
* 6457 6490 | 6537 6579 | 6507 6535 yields -0.6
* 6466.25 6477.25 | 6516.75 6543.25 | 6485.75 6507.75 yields 0.5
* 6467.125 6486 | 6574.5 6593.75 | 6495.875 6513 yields 0.7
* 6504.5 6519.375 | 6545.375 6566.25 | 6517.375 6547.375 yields -3.2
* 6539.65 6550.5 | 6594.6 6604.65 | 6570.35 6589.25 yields 0.1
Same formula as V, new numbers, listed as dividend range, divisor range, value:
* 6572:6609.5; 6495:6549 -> 0.98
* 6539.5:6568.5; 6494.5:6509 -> 0.89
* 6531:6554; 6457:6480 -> 0.94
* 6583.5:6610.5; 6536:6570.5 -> 1.10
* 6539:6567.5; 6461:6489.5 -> 0.85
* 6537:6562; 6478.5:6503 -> 0.92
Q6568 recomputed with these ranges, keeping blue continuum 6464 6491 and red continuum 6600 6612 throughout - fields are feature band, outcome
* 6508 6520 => 0.101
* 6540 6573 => 0.136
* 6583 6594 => -0.021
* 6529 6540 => 0.012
